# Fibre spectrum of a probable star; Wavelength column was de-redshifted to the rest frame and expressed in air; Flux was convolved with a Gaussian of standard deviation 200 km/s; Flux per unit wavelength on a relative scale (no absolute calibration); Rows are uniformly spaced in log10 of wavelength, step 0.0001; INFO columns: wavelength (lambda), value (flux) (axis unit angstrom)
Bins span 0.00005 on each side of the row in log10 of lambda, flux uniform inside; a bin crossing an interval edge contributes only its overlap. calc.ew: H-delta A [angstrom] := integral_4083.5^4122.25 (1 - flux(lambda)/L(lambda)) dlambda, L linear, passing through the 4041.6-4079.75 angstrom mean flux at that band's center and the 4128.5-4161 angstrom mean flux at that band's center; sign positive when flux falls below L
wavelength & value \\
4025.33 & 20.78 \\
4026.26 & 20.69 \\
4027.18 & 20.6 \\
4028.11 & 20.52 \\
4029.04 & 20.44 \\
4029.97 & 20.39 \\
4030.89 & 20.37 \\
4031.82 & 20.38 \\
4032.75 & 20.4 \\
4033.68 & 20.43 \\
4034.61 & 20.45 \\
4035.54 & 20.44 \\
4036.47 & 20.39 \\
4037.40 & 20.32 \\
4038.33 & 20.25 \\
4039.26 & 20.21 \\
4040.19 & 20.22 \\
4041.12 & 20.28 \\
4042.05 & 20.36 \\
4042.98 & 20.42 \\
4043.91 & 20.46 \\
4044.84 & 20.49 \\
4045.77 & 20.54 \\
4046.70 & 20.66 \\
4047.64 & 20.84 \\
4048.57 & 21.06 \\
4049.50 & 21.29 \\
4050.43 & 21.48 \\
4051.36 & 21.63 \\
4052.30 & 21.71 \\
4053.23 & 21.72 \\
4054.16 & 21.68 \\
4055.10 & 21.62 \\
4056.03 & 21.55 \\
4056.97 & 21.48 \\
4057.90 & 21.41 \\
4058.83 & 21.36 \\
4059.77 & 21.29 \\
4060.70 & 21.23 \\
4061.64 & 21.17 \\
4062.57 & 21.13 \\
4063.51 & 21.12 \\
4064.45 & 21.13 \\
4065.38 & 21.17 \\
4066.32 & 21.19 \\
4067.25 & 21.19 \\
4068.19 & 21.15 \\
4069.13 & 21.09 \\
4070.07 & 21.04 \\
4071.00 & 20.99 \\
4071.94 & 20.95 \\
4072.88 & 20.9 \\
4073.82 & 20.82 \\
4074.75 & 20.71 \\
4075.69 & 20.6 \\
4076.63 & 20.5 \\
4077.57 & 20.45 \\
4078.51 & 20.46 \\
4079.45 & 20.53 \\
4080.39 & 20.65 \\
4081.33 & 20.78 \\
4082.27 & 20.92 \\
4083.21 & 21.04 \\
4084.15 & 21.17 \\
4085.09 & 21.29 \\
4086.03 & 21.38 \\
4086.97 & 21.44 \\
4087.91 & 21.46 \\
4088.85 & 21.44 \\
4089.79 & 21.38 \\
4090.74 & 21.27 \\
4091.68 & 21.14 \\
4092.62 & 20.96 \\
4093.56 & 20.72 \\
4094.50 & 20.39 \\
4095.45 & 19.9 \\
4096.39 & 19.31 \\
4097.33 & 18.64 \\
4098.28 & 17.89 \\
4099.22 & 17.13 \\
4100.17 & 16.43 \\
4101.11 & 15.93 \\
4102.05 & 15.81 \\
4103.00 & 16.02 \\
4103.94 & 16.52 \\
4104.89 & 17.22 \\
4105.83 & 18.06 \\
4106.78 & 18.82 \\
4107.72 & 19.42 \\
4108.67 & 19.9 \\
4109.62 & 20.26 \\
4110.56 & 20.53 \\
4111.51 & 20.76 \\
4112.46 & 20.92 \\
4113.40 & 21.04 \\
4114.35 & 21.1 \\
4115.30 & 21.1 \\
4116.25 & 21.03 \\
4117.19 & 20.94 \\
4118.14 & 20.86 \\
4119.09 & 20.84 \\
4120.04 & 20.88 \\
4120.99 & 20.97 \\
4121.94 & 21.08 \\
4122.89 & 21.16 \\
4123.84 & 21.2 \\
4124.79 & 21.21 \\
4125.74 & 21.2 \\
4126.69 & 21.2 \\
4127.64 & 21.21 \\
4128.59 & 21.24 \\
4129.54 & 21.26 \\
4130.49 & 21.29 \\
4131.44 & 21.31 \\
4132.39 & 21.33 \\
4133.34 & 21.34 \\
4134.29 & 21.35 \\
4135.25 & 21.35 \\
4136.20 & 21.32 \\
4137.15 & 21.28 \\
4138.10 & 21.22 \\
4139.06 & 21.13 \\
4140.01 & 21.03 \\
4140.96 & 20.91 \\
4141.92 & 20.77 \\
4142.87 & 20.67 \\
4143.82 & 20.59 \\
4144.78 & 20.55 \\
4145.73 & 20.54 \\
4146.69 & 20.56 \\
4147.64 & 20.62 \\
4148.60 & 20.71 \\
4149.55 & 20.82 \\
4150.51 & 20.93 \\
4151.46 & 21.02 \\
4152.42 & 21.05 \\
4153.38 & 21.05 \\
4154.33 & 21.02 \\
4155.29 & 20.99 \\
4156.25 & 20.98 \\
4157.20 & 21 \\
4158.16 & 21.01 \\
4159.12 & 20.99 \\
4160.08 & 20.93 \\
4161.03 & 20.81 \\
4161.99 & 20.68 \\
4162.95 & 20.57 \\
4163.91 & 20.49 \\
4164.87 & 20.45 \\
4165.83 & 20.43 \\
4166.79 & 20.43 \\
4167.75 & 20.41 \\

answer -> 2.18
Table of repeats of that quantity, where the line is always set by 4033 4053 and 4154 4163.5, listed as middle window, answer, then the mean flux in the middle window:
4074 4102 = 0.83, 20.1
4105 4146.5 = 0.03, 20.8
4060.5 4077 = -0.22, 21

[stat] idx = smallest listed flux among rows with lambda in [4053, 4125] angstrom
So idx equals 15.81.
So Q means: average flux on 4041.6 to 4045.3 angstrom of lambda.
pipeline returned 20.4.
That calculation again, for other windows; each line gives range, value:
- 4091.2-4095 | 20.8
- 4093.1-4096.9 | 20.1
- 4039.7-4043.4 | 20.3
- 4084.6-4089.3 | 21.4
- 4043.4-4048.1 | 20.6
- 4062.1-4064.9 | 21.1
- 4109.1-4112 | 20.5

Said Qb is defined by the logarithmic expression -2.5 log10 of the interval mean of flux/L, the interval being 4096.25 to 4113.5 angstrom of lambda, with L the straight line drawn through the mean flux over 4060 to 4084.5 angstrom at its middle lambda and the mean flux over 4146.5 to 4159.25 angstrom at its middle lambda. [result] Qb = 0.14 mag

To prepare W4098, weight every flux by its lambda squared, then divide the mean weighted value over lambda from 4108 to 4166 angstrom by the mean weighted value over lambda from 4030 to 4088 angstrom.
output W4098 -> 1.04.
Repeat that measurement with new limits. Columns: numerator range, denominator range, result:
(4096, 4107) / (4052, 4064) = 0.82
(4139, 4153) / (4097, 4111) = 1.19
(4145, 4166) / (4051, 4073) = 1.02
